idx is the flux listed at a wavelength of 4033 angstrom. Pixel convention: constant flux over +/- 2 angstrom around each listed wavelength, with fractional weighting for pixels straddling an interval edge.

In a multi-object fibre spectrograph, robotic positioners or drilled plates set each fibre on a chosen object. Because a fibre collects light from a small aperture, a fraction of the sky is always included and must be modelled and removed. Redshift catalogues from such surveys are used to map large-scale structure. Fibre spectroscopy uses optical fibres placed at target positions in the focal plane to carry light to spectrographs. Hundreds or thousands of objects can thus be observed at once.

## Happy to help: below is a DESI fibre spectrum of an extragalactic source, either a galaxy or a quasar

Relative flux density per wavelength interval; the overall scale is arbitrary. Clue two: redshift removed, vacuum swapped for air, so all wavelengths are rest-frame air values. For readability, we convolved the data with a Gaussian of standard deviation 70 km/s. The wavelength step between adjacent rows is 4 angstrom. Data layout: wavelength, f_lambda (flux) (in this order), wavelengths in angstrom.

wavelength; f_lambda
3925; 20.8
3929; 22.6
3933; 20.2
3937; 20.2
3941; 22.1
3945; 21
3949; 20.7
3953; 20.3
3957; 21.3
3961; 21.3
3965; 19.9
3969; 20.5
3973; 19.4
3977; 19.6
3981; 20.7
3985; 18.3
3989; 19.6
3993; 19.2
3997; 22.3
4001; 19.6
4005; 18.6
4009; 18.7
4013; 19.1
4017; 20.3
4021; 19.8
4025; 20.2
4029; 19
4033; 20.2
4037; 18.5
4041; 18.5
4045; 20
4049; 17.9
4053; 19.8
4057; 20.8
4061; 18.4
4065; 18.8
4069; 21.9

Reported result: 20.2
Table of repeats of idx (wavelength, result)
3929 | 22.6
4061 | 18.4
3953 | 20.3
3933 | 20.2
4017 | 20.3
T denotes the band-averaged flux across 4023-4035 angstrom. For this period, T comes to 19.8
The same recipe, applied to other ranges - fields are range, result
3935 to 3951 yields 21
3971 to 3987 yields 19.5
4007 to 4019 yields 19.4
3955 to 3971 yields 20.8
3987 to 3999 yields 20.4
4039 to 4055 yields 19.1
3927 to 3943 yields 21.3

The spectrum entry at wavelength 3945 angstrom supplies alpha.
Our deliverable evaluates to 21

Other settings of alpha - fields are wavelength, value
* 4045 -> 20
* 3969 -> 20.5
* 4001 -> 19.6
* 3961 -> 21.3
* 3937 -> 20.2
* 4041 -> 18.5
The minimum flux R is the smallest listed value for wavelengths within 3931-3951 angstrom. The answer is 20.2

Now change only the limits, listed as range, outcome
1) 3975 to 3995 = 18.3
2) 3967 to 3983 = 19.4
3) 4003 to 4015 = 18.6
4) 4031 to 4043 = 18.5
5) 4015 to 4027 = 19.8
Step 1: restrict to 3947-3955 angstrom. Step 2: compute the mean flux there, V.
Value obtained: 20.5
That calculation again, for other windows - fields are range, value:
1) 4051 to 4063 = 19.7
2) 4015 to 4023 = 20.1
